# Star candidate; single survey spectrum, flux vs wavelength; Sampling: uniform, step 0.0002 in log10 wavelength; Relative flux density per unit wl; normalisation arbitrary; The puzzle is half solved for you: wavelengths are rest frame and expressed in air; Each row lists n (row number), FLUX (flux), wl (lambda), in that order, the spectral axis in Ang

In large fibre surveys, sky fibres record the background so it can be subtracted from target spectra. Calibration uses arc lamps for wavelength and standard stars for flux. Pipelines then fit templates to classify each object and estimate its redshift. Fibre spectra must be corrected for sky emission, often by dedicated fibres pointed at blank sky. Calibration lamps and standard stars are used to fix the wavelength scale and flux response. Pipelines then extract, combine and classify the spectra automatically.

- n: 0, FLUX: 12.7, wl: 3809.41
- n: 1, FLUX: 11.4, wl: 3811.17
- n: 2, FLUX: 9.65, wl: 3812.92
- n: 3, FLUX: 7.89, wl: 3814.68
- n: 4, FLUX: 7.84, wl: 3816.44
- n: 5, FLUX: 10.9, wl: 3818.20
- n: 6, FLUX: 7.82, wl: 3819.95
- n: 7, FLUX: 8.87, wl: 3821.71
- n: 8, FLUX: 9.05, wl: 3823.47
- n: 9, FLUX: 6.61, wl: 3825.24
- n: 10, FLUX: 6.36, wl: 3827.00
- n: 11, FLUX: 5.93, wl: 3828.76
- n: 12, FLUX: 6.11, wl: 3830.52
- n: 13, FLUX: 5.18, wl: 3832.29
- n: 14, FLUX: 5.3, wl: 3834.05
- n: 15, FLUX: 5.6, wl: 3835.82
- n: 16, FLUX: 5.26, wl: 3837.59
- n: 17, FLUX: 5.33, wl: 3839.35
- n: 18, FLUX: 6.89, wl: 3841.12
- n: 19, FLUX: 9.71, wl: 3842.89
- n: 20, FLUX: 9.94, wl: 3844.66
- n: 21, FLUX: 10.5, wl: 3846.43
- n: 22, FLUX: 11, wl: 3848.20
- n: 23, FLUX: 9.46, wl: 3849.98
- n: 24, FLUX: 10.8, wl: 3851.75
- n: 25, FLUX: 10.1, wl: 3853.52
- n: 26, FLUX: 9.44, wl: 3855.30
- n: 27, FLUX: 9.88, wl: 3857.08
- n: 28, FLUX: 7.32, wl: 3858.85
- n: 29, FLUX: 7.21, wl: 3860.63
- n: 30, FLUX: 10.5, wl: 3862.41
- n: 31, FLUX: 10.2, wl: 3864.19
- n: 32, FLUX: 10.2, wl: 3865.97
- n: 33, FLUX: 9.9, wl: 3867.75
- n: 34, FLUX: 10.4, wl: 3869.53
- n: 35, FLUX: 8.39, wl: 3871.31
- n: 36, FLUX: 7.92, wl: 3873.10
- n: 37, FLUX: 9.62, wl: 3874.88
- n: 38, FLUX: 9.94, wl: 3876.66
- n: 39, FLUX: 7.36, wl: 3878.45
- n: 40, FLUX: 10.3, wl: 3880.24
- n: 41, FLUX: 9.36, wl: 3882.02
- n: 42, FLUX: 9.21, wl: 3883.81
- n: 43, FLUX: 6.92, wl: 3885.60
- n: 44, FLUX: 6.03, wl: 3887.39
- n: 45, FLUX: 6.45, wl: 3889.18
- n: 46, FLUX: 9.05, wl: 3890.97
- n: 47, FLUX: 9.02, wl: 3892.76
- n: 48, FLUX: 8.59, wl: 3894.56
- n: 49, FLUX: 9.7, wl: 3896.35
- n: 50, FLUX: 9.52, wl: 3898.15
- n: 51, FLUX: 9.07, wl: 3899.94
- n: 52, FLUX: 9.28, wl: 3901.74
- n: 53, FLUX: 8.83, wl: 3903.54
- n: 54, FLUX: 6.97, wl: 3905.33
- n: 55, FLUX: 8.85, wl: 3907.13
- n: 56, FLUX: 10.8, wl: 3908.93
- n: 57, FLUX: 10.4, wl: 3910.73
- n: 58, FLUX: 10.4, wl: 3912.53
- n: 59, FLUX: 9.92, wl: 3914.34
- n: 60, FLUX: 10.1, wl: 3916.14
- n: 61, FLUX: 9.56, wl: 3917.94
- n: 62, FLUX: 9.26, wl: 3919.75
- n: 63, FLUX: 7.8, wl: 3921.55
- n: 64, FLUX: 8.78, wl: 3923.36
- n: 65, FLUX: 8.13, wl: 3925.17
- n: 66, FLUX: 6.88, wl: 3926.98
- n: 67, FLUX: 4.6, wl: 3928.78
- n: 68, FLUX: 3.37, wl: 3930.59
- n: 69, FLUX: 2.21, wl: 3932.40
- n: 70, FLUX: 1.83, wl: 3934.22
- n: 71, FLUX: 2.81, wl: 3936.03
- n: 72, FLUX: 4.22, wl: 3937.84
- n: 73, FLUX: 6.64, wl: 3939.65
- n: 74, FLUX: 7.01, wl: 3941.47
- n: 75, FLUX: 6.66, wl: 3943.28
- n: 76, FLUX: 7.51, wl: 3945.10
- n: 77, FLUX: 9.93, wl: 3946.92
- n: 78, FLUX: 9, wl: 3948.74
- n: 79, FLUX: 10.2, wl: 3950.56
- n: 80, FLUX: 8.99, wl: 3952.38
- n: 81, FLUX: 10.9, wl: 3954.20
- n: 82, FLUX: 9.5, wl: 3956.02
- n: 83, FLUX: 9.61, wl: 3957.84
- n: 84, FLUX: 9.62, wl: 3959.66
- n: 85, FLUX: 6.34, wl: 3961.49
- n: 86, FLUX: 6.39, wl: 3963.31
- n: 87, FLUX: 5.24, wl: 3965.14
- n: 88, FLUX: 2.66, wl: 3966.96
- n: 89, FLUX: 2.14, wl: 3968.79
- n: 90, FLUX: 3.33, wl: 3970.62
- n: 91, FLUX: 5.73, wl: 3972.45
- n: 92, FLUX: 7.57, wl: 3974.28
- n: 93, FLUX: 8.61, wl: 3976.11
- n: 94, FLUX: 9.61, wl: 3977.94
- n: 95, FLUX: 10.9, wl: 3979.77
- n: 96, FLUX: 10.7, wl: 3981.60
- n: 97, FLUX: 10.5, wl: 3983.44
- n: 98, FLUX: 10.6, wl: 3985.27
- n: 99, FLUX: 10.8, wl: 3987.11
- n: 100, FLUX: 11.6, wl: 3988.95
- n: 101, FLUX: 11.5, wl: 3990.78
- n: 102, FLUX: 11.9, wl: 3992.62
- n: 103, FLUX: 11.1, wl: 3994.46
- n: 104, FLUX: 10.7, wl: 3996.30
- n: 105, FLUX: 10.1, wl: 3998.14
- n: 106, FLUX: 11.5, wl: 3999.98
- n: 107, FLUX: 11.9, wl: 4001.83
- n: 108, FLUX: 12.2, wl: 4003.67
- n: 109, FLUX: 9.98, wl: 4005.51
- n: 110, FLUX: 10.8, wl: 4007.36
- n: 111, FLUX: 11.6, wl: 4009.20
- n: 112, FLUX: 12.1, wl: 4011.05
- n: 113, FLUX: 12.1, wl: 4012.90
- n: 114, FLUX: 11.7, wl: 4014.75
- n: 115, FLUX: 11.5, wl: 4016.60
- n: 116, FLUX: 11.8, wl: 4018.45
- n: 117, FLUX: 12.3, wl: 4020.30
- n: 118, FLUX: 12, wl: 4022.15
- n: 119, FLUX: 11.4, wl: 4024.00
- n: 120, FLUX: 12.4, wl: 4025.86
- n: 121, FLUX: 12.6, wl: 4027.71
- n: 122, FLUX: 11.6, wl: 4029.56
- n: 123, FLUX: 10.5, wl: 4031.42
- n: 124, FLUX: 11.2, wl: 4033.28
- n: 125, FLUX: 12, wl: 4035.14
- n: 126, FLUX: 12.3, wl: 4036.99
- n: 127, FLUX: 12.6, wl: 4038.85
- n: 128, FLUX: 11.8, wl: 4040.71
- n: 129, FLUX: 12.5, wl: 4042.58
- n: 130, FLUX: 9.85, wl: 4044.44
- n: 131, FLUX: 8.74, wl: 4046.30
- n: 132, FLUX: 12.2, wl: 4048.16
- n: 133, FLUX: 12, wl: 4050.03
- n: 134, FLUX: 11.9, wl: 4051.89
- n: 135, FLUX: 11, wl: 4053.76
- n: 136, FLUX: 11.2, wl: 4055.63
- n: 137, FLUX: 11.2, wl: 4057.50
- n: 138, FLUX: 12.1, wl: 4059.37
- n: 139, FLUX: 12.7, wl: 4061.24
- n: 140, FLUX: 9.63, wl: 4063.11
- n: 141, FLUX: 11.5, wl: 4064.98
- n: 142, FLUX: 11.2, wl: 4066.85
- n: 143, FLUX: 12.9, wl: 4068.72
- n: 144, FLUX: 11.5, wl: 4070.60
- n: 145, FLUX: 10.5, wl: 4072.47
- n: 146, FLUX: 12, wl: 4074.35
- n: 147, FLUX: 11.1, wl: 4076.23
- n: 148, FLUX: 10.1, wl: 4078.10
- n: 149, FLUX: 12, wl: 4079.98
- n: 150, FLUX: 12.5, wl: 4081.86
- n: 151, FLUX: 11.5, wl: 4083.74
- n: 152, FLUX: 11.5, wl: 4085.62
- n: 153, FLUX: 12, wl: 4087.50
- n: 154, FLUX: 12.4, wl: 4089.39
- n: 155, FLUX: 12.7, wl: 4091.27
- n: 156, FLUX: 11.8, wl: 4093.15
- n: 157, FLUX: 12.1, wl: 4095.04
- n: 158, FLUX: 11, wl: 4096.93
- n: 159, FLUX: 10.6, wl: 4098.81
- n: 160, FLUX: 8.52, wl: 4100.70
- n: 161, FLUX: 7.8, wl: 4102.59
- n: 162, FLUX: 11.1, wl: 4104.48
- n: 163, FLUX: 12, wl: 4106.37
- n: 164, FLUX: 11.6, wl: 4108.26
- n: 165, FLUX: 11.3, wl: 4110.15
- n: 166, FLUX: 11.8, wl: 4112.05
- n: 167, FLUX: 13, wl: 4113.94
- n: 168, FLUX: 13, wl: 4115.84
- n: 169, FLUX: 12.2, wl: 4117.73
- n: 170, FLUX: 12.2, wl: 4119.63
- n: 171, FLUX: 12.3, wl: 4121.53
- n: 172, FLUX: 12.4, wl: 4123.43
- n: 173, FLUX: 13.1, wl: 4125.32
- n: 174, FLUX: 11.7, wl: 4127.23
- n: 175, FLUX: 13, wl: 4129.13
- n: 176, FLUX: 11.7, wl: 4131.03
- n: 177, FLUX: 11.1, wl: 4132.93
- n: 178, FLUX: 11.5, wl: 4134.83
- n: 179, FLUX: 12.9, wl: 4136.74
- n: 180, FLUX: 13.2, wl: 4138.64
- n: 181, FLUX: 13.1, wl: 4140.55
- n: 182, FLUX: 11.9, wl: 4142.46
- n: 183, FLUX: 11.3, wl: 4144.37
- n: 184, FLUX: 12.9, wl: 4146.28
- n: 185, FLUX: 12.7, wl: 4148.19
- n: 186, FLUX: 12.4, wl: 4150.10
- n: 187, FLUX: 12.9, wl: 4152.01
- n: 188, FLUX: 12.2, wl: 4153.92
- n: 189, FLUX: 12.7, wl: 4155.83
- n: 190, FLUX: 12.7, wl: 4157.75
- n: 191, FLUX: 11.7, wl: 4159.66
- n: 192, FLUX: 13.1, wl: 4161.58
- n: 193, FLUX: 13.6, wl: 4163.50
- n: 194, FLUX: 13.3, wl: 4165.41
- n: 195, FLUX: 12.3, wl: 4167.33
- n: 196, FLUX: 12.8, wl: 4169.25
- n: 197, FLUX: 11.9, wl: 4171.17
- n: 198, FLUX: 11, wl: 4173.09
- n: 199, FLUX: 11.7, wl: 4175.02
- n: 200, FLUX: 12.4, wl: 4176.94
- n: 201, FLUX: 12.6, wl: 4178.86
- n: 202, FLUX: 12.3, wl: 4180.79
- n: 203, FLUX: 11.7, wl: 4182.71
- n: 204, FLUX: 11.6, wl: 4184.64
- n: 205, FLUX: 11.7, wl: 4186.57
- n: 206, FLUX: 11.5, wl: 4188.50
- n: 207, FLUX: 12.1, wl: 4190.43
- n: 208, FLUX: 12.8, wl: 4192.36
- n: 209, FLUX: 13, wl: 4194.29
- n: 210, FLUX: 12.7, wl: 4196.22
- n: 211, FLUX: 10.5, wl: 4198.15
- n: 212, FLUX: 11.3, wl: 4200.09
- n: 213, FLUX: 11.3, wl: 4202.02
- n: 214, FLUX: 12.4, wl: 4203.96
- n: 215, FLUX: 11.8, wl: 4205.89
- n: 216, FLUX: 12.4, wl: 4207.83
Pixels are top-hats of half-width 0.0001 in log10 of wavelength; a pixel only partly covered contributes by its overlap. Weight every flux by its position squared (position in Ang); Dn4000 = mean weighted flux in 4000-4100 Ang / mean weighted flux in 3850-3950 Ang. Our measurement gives 1.51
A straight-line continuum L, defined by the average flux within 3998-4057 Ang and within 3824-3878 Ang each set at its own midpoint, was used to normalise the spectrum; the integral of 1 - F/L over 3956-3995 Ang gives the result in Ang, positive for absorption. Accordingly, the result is 8.2 Ang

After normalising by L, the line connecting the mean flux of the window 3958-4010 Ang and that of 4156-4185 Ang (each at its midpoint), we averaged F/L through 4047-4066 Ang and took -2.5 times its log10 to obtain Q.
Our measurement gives -0.11 mag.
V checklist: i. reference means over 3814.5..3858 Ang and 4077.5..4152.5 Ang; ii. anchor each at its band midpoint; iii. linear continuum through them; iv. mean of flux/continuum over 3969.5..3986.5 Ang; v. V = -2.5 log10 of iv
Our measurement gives 0.17 mag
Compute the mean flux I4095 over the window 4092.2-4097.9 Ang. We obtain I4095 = 11.6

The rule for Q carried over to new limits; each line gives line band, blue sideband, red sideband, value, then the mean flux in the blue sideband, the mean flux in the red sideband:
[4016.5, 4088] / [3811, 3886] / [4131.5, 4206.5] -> -0.07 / 8.53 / 12.2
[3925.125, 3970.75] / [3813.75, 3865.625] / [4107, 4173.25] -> 0.45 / 8.2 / 12.4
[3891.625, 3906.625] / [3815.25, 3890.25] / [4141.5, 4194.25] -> 0.01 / 8.36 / 12.3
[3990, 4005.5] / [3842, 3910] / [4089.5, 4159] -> -0.07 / 9.15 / 12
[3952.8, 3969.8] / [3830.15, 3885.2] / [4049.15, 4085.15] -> 0.40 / 8.67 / 11.5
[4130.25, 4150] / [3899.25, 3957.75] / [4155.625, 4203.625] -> -0.07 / 7.84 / 12.2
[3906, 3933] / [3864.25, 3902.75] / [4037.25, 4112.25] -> 0.15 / 8.9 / 11.4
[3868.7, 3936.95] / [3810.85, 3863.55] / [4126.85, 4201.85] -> 0.12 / 8.24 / 12.2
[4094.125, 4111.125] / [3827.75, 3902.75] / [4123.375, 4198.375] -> 0.09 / 8.52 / 12.3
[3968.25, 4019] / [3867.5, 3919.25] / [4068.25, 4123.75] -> 0.01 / 9.02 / 11.6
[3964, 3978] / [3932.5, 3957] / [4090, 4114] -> 0.41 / 7.16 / 11.1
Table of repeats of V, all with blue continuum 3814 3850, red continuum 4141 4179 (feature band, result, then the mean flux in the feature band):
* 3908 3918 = -0.162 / 10.2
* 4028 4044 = -0.114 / 11.8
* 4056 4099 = -0.037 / 11.6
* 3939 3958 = 0.076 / 8.72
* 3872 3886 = -0.070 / 8.89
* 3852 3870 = -0.181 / 9.54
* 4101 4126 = 0.001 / 11.7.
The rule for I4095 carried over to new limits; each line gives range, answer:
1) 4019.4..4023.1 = 12.2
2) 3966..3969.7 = 2.44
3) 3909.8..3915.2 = 10.2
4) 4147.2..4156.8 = 12.6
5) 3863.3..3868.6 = 10.1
